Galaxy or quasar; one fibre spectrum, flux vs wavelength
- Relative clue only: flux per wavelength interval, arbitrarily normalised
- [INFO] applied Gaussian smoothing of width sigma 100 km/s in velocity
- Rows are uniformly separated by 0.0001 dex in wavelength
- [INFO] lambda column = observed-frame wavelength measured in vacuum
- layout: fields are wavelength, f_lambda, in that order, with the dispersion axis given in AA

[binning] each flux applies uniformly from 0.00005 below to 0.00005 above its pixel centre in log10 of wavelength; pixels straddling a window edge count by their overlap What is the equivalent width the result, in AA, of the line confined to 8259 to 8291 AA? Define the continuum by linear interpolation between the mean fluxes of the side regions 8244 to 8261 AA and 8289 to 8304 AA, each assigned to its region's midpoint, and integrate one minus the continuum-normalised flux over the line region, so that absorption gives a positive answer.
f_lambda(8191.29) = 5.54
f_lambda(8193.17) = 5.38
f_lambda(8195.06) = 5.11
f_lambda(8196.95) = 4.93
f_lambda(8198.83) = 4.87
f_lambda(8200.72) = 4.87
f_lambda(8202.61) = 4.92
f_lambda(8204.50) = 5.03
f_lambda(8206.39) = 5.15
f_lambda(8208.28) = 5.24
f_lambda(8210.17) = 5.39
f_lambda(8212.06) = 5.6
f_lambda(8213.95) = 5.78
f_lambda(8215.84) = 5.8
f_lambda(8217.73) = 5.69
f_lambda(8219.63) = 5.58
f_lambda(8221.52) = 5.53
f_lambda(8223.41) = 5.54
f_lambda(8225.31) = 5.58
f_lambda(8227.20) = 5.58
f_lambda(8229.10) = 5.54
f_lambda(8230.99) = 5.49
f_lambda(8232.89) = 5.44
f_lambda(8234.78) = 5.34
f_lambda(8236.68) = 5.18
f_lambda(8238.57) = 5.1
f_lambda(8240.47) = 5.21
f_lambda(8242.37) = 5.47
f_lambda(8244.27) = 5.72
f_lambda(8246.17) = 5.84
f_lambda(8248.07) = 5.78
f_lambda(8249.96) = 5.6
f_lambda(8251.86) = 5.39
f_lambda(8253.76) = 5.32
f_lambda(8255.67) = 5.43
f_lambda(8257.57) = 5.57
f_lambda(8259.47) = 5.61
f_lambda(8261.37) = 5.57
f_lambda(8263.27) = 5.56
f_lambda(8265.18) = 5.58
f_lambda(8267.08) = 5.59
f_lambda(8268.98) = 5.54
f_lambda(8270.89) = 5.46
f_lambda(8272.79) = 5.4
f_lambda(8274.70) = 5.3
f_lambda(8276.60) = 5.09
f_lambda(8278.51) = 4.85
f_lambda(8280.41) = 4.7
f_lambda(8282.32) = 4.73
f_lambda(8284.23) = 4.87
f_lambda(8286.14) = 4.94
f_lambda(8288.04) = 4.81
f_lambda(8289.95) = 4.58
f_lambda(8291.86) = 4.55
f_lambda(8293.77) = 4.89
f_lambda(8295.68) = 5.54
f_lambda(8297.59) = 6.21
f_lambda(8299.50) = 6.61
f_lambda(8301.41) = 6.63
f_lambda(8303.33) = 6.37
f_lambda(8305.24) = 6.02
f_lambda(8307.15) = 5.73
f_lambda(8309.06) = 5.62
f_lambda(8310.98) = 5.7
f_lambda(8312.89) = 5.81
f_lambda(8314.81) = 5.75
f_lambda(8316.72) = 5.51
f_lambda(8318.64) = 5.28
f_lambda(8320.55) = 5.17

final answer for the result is 2.5 AA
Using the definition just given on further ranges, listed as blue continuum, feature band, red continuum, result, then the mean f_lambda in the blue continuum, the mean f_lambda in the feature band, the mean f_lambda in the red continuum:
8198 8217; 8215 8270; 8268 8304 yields -2.4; 5.27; 5.52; 5.31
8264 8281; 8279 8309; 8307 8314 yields 0.7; 5.3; 5.41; 5.71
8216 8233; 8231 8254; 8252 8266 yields 0.3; 5.57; 5.46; 5.51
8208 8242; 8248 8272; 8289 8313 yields 0.2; 5.48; 5.53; 5.71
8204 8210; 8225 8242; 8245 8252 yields 0.4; 5.18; 5.38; 5.69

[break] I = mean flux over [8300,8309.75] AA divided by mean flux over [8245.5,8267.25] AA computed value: 1.10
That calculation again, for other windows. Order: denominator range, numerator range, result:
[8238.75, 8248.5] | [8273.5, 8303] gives 0.95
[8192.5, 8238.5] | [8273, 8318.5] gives 1.01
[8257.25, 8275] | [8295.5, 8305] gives 1.14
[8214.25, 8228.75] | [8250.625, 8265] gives 0.98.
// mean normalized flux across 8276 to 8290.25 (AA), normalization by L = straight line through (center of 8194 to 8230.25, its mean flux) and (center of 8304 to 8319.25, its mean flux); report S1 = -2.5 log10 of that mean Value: 0.16 mag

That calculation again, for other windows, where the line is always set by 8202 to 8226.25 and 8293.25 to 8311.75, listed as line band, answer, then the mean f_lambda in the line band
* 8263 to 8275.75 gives 0.06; 5.48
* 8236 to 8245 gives 0.05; 5.33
